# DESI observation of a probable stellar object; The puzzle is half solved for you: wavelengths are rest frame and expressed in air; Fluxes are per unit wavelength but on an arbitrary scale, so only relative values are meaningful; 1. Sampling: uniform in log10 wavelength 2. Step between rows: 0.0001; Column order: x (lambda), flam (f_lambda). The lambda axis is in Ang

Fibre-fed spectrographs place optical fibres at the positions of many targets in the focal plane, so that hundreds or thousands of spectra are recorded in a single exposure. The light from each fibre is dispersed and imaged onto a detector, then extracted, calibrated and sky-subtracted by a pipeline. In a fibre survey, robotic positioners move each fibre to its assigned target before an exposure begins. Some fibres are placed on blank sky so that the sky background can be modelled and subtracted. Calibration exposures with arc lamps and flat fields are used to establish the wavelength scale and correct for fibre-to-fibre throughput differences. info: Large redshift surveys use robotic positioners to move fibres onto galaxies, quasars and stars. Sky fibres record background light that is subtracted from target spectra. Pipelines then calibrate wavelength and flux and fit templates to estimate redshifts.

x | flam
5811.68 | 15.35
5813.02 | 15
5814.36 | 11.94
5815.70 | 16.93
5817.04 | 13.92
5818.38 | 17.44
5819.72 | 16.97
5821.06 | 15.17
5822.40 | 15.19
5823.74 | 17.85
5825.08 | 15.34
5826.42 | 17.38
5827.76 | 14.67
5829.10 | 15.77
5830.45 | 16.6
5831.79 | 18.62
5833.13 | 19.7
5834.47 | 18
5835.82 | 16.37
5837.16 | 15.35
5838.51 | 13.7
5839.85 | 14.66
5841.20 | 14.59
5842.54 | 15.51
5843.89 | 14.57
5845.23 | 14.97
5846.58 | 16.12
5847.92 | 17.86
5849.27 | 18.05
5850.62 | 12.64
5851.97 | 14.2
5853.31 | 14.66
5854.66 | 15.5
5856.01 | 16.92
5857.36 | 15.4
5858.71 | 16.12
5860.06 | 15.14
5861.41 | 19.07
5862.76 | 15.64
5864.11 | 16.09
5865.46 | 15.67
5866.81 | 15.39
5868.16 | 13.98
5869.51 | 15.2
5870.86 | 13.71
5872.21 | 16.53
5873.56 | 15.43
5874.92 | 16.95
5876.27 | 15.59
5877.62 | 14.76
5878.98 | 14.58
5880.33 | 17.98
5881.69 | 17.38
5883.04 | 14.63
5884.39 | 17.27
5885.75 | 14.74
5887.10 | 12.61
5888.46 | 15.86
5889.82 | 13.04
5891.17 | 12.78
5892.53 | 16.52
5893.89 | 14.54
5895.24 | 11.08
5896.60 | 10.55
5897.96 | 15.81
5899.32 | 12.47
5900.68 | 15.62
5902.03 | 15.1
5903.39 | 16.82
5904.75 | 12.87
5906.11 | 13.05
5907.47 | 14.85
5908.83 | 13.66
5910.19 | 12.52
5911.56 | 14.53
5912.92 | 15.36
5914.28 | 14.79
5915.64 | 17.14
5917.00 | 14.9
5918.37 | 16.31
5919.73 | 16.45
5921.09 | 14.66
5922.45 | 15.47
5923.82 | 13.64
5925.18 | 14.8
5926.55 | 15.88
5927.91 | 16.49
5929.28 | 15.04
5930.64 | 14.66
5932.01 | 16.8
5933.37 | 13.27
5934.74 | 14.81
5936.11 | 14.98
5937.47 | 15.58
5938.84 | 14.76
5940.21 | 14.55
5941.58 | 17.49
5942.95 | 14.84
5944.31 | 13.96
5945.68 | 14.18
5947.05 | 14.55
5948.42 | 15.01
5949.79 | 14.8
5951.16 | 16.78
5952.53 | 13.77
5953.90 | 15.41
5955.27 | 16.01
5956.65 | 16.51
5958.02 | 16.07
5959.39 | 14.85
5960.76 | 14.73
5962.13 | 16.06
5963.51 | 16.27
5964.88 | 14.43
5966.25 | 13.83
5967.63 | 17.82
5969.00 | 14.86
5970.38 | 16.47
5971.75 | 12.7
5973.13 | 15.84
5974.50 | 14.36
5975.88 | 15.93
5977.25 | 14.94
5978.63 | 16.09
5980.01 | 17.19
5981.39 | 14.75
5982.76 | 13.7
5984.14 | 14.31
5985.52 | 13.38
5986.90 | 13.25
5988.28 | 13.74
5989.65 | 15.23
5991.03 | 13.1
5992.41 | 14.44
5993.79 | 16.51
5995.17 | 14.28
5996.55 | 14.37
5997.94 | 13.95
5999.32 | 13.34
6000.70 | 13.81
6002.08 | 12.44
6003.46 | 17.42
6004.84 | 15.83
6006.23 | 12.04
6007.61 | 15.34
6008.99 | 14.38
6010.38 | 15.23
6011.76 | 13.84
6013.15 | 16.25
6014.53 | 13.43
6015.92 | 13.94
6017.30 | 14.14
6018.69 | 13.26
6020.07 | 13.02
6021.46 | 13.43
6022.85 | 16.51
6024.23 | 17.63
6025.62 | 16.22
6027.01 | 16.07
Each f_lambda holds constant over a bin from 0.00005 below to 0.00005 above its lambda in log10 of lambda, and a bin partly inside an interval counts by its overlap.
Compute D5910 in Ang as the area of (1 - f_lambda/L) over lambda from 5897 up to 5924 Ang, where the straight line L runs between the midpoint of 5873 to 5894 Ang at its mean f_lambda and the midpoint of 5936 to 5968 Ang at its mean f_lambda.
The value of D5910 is 0.91 Ang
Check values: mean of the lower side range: 15.3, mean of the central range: 14.8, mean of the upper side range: 15.3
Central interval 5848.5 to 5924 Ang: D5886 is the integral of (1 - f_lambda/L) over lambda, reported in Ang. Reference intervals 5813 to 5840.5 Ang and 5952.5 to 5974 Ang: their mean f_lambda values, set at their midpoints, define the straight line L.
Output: 3.4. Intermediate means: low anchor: 16.1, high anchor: 15.4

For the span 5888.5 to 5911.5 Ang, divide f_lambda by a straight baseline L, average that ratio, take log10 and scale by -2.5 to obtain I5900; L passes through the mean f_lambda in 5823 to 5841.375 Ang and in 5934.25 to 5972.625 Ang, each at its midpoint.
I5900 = 0.13 mag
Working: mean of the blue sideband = 16.4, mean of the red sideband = 15.2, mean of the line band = 13.9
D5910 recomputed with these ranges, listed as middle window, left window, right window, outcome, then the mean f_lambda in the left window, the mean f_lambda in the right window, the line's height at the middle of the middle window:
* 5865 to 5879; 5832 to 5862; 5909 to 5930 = 0.33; 15.9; 15.2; 15.6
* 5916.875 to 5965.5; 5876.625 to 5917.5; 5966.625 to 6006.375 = -1.96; 14.6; 14.7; 14.7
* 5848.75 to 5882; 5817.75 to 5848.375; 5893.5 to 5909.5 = -1.32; 16.2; 13.9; 15.1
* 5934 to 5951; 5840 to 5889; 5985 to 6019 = -0.18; 15.6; 14.3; 14.9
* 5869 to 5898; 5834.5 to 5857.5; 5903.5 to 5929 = 0.54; 15.4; 14.9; 15.1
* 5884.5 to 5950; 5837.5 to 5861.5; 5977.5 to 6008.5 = 1.28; 15.4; 14.5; 15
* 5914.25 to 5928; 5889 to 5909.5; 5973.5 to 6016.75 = -1.39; 13.9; 14.6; 14.1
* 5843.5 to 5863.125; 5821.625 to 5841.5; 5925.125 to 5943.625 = 0.31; 16.3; 15.3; 16.1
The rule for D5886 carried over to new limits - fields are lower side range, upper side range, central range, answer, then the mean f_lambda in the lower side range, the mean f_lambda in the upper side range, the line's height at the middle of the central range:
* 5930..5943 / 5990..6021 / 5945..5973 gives -0.7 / 15.2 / 14.3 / 14.9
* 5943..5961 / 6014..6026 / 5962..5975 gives -0.2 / 15.1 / 14.6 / 15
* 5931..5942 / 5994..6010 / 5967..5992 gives -0.3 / 15.2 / 14.4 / 14.7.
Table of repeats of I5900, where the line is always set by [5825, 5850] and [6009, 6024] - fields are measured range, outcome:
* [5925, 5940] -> 0.006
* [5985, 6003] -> 0.045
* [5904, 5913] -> 0.130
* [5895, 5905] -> 0.120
